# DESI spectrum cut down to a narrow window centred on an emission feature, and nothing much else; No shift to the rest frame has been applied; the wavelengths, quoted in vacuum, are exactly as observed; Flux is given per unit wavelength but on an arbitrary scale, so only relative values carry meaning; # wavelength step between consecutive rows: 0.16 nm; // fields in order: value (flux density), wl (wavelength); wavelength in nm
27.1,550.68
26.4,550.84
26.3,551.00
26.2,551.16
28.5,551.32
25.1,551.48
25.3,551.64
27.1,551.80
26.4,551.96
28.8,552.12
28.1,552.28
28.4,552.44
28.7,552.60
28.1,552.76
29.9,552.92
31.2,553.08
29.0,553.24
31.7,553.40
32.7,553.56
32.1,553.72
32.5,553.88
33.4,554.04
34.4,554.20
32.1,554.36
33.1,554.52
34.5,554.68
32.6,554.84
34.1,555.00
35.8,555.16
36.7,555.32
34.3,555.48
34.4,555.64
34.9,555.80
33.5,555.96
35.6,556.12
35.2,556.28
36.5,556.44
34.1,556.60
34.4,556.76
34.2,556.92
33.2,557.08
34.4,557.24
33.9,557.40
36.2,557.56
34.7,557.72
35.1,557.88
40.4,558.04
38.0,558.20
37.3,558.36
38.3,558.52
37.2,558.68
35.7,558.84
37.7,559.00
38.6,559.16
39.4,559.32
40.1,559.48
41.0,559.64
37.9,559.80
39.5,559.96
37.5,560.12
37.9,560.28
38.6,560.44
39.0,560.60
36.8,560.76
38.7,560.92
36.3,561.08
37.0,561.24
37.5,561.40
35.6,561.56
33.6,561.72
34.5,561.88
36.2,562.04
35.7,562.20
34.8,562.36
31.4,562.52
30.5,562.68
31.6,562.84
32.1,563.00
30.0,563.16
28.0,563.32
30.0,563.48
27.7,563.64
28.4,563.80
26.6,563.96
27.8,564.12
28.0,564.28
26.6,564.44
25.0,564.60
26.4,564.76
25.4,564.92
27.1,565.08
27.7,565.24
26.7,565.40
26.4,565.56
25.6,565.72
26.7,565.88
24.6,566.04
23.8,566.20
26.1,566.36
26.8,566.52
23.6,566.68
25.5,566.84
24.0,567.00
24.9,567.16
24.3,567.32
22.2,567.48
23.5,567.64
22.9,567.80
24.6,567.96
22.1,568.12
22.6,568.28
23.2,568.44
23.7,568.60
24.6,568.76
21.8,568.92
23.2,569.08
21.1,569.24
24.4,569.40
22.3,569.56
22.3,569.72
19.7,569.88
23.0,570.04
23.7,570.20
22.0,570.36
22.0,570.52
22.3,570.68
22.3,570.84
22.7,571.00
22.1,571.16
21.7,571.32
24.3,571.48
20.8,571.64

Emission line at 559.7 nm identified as C III]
